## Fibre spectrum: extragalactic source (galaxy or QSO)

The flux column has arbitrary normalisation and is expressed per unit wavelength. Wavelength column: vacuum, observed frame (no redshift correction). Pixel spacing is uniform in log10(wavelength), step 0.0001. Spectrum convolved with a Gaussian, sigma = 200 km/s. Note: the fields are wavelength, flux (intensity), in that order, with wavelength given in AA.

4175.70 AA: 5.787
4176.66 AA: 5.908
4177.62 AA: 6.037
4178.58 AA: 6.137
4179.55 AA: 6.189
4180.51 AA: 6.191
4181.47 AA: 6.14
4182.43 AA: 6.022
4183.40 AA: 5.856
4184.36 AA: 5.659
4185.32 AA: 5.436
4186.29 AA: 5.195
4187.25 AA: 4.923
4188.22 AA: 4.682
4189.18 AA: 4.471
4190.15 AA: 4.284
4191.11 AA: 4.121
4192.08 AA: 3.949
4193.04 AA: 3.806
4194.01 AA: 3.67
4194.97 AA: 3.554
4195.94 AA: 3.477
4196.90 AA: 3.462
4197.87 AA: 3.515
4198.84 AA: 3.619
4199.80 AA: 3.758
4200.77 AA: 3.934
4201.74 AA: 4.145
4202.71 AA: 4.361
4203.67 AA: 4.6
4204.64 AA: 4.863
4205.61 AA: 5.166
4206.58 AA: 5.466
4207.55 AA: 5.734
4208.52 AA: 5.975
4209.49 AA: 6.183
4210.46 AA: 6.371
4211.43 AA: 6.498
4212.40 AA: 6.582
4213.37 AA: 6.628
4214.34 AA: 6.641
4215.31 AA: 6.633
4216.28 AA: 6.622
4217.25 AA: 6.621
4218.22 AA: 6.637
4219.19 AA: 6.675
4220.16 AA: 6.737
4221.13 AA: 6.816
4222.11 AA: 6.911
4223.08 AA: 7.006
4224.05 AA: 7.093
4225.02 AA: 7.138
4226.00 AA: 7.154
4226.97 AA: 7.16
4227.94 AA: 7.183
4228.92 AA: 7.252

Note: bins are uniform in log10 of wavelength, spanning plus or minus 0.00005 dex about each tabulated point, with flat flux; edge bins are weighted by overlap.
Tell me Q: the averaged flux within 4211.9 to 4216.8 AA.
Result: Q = 6.62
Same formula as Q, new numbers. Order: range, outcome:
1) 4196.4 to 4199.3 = 3.53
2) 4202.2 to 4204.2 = 4.49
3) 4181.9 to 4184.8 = 5.85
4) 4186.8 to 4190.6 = 4.58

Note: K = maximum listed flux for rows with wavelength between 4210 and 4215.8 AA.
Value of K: 6.641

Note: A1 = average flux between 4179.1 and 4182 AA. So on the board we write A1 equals 6.19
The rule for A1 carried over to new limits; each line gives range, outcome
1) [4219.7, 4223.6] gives 6.87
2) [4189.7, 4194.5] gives 3.97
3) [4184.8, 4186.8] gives 5.32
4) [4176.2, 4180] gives 6.06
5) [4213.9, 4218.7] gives 6.64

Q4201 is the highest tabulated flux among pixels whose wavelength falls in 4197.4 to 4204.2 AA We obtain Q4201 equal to 4.6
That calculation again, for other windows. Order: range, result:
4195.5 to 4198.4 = 3.515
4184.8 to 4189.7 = 5.436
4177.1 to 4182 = 6.191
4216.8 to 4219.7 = 6.675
